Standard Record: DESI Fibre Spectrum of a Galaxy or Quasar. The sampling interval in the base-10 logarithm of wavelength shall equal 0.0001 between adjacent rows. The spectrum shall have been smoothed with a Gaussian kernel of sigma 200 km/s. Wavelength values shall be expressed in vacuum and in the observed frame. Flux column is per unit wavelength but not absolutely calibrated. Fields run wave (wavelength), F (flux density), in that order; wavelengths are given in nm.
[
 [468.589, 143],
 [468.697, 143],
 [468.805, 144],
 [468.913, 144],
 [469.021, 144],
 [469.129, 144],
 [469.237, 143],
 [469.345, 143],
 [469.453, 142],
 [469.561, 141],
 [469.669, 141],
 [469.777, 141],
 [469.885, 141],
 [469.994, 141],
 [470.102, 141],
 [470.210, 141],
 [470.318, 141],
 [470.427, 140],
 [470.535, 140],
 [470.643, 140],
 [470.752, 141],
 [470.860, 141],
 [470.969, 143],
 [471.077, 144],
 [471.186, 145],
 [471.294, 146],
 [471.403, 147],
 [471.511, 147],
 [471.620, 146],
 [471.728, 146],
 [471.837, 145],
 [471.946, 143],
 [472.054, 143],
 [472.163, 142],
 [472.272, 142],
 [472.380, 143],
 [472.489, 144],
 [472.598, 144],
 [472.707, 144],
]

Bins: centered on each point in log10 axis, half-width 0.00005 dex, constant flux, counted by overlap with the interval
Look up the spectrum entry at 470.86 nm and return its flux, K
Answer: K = 141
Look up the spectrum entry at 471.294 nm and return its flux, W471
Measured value 146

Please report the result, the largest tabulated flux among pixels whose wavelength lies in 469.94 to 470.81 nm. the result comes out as 141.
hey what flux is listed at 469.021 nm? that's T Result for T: 144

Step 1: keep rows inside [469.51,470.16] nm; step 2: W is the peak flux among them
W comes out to 141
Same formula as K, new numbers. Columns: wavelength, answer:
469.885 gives 141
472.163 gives 142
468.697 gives 143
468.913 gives 144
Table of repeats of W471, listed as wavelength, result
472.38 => 143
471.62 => 146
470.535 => 140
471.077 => 144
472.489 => 144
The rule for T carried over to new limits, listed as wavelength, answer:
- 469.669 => 141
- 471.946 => 143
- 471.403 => 147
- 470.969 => 143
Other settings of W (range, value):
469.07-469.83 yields 144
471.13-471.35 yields 146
